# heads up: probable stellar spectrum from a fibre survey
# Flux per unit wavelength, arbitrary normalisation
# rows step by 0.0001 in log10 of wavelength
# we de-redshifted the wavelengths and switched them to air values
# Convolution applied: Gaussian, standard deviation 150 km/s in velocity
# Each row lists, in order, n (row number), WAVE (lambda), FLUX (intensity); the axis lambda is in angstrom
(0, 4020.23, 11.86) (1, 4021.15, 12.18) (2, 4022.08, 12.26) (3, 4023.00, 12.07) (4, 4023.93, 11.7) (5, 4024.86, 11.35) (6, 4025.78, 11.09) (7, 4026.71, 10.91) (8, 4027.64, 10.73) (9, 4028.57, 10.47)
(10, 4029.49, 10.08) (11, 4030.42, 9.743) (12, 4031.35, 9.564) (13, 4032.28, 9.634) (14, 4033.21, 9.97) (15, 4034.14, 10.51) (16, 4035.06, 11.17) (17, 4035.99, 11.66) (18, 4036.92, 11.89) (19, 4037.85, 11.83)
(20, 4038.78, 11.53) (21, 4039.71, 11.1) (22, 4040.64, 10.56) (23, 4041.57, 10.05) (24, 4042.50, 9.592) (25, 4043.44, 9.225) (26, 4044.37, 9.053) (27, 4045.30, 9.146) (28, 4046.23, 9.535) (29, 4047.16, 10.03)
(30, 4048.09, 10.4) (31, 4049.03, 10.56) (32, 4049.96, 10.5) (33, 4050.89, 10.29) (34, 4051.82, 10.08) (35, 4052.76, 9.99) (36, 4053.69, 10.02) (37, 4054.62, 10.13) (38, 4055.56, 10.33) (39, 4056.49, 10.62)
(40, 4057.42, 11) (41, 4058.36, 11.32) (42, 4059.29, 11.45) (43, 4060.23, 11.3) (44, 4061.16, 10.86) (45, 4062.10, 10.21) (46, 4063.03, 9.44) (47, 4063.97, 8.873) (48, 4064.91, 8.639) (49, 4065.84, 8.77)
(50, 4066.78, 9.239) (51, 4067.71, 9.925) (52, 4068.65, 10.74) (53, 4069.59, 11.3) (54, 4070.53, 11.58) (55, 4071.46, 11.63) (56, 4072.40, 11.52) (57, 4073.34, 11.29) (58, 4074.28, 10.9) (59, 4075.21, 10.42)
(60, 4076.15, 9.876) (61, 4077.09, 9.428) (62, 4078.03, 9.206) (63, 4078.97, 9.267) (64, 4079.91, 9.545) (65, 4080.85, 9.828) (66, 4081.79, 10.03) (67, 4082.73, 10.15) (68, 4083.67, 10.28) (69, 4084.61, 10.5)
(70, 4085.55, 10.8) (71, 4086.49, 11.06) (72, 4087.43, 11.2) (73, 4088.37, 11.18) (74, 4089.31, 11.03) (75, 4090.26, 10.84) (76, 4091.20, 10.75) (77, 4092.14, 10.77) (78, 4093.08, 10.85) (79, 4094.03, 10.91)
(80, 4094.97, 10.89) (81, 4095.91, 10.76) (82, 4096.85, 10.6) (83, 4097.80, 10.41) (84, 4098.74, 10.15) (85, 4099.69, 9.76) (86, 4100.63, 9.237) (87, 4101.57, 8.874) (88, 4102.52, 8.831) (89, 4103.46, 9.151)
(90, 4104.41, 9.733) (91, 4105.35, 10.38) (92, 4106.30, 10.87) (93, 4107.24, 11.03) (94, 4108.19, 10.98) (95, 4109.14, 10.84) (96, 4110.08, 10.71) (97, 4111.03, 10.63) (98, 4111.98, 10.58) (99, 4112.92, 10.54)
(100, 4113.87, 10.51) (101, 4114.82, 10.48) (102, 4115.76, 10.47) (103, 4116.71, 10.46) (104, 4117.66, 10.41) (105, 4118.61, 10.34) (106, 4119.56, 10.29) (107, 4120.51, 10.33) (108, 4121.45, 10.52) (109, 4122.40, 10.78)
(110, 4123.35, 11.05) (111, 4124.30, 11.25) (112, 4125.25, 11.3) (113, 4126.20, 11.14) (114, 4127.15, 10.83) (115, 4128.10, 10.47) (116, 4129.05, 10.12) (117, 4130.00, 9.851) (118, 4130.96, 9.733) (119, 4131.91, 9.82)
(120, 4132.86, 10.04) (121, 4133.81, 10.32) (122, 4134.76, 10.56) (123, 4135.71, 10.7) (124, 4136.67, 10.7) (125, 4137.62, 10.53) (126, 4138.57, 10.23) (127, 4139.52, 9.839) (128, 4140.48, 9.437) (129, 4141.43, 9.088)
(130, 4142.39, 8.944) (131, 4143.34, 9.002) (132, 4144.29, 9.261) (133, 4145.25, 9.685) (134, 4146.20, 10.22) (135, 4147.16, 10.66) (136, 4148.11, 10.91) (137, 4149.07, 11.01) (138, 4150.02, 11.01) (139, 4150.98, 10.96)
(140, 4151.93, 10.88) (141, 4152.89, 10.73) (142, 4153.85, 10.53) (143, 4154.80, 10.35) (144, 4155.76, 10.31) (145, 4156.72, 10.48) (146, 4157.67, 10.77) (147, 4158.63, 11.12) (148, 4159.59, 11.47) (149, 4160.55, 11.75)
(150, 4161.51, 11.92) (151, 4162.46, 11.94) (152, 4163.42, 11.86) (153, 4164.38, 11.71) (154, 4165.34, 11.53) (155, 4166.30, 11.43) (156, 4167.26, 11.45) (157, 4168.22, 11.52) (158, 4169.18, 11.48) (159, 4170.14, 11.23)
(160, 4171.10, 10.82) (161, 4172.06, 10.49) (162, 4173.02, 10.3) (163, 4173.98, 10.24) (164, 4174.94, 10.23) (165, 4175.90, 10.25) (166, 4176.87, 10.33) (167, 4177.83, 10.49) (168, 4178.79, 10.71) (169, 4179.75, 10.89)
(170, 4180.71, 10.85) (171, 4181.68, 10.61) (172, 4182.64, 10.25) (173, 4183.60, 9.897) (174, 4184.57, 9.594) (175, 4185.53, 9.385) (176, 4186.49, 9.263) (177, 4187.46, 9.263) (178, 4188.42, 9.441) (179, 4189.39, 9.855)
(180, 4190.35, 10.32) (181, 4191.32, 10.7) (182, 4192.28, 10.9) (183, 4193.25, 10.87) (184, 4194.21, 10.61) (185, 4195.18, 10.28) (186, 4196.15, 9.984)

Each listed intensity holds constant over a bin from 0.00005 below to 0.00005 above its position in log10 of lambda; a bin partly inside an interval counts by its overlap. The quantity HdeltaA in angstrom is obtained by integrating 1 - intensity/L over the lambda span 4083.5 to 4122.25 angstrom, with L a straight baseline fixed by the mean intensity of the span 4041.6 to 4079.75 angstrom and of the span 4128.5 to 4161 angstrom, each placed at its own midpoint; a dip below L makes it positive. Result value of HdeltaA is -0.8 angstrom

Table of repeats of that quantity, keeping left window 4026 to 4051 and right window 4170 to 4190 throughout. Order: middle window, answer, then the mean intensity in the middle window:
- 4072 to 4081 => 0.17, 10.1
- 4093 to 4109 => 0.14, 10.2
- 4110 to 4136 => -0.61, 10.5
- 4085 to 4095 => -0.61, 10.9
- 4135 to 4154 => 0.04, 10.2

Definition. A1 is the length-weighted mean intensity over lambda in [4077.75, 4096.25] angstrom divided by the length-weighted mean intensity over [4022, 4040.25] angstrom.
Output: 1.0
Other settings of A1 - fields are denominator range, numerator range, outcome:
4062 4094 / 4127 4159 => 0.99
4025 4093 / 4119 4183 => 1.02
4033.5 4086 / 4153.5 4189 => 1.04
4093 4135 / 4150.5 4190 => 1.03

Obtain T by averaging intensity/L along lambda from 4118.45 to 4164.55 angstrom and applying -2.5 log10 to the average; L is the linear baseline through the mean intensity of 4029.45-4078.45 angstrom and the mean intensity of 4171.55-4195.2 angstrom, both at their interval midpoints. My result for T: -0.03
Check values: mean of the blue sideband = 10.3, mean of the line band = 10.5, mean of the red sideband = 10.2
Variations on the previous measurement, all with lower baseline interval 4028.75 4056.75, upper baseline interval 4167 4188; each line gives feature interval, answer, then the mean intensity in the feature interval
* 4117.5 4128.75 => -0.04 mag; 10.7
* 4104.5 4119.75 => -0.02 mag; 10.6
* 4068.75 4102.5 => -0.01 mag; 10.5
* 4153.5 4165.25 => -0.08 mag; 11.2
